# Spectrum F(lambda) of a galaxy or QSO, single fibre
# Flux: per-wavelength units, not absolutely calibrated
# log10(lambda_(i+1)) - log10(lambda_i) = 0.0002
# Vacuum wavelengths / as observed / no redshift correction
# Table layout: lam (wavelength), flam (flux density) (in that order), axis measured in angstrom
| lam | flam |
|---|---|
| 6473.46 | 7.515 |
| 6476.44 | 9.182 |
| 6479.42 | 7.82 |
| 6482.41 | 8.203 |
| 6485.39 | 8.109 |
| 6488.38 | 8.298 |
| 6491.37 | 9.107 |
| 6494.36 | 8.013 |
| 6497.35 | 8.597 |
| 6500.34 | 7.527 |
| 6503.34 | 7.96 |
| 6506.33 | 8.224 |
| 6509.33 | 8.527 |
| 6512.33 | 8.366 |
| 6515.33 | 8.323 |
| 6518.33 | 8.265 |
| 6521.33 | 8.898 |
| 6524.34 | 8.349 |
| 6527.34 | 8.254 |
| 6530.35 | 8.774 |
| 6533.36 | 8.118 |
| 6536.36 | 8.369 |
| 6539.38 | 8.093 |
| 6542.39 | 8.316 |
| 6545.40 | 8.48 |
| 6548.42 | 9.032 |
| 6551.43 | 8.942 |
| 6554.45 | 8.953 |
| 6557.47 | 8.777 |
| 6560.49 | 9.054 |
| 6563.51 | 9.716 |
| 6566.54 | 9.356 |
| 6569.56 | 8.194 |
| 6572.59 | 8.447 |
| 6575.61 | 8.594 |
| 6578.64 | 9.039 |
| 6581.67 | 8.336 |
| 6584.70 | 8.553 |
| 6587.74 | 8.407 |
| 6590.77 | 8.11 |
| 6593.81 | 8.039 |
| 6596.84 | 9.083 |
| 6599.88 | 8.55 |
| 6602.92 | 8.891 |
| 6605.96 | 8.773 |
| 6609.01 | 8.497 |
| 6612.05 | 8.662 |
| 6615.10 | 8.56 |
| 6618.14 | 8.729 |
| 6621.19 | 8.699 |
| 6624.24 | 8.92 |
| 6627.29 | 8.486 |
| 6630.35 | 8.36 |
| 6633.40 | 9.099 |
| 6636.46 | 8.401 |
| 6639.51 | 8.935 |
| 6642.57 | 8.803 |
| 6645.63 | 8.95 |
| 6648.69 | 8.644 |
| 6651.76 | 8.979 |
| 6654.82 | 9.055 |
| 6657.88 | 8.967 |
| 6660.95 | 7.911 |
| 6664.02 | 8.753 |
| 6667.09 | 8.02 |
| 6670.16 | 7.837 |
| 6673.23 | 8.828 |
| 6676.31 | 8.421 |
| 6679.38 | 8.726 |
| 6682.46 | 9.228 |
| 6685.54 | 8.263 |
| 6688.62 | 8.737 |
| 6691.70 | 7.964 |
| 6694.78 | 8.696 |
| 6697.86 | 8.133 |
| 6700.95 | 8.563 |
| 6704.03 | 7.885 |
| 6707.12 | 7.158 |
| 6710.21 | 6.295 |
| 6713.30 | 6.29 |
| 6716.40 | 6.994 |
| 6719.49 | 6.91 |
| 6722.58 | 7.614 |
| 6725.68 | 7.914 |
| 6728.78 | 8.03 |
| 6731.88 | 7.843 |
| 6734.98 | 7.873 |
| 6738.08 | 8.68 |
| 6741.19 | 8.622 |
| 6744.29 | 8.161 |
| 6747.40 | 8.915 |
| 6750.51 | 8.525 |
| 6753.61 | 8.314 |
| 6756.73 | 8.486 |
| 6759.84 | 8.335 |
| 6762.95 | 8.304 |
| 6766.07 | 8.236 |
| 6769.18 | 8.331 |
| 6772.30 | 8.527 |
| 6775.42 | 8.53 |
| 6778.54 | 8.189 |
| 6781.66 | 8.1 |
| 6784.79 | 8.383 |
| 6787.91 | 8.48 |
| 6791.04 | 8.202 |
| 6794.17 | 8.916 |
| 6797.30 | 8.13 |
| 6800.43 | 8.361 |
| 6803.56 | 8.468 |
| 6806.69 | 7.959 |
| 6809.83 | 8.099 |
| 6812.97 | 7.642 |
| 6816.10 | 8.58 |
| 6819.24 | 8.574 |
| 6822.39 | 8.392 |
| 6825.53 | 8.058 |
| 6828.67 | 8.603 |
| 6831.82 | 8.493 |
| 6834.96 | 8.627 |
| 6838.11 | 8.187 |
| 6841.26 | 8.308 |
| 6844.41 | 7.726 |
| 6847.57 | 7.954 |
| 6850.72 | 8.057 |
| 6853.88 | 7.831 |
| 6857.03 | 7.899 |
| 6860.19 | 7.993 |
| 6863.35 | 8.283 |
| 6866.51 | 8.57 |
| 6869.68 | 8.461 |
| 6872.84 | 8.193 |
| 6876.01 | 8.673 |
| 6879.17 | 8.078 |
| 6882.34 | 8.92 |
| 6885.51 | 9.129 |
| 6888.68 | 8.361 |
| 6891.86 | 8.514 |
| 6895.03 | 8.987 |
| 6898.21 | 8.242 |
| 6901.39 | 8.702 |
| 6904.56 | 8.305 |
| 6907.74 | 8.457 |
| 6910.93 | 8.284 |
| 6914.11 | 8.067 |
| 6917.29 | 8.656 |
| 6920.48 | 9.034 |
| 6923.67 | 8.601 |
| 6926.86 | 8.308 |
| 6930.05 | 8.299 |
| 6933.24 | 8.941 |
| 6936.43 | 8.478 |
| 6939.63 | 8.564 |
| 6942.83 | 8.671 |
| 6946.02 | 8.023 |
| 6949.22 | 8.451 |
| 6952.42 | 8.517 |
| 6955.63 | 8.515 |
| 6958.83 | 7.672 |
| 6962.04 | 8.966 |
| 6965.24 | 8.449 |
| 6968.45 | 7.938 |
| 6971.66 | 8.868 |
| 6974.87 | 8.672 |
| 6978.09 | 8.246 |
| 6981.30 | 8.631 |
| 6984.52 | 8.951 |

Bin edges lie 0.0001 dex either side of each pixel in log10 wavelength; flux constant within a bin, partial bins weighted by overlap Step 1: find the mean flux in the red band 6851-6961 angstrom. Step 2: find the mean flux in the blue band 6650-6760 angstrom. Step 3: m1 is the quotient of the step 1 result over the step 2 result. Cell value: 1.03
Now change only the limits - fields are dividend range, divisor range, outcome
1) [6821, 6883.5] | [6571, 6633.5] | 0.96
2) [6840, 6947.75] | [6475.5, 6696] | 0.98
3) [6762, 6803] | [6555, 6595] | 0.96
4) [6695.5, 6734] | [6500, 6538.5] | 0.90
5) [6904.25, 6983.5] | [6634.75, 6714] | 1.01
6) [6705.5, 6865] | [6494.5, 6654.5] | 0.94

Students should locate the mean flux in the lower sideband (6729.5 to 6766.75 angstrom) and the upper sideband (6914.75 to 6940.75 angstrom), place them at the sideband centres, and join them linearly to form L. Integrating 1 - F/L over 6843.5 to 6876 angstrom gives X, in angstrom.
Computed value 1.4 angstrom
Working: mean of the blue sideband 8.35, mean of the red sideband 8.59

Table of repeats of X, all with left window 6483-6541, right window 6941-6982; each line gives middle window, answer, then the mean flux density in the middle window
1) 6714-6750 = 1.9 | 7.94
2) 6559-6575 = -1.1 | 8.93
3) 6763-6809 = 0.3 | 8.34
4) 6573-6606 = -0.9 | 8.57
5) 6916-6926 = -0.4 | 8.73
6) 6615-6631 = -0.6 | 8.65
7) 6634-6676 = -1.4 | 8.63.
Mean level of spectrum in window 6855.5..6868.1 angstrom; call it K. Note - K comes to 8.18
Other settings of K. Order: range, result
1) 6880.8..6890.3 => 8.8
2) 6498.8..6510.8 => 8.06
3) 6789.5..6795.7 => 8.56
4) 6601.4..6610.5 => 8.72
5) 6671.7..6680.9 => 8.66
